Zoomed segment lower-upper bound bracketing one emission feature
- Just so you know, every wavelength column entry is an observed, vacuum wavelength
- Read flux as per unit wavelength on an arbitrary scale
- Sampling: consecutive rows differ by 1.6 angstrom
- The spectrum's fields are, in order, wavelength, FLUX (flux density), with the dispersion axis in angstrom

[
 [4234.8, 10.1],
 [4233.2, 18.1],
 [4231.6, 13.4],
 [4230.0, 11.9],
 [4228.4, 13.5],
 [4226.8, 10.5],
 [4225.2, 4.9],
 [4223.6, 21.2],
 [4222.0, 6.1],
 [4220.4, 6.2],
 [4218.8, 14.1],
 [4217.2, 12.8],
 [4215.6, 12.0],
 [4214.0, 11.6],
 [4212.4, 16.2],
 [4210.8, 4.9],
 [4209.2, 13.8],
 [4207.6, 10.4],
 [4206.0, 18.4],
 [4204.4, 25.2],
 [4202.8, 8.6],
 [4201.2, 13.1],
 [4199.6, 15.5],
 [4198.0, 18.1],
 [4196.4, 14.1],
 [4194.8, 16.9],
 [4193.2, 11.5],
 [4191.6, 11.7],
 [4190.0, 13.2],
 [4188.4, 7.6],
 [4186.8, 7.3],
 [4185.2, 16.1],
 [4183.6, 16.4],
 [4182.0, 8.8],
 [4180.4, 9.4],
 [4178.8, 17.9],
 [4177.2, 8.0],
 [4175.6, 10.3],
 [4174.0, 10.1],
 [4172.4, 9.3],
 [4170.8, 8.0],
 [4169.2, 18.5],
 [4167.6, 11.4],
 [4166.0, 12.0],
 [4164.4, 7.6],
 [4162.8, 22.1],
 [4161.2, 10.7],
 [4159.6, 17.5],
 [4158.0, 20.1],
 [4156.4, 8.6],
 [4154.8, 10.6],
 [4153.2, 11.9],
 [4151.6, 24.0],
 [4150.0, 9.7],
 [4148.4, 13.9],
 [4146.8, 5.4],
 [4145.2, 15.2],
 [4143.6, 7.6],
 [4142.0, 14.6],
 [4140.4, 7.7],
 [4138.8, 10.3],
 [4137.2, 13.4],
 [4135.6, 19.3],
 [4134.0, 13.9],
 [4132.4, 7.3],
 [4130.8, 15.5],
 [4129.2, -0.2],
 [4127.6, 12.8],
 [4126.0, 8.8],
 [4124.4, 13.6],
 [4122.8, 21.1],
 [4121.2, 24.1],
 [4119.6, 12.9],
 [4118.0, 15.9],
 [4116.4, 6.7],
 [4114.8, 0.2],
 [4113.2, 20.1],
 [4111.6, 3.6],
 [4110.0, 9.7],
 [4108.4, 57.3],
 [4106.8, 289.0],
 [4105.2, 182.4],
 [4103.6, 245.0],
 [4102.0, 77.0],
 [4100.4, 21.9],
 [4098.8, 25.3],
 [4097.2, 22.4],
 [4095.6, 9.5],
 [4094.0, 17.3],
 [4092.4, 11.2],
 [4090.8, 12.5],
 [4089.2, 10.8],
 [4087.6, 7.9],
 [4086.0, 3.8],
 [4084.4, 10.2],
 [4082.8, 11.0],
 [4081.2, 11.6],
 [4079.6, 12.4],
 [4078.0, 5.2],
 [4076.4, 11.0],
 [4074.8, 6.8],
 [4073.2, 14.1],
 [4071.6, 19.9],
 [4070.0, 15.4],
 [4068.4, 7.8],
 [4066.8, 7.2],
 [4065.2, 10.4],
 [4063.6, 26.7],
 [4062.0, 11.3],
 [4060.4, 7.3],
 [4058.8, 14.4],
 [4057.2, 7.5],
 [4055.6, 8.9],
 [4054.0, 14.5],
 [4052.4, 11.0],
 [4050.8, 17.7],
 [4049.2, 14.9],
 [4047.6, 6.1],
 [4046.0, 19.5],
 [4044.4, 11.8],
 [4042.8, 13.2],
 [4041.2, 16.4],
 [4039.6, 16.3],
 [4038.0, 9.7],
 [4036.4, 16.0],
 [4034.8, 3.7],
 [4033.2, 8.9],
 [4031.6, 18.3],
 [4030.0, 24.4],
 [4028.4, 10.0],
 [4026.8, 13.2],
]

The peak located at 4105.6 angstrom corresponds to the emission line [O II] 3727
